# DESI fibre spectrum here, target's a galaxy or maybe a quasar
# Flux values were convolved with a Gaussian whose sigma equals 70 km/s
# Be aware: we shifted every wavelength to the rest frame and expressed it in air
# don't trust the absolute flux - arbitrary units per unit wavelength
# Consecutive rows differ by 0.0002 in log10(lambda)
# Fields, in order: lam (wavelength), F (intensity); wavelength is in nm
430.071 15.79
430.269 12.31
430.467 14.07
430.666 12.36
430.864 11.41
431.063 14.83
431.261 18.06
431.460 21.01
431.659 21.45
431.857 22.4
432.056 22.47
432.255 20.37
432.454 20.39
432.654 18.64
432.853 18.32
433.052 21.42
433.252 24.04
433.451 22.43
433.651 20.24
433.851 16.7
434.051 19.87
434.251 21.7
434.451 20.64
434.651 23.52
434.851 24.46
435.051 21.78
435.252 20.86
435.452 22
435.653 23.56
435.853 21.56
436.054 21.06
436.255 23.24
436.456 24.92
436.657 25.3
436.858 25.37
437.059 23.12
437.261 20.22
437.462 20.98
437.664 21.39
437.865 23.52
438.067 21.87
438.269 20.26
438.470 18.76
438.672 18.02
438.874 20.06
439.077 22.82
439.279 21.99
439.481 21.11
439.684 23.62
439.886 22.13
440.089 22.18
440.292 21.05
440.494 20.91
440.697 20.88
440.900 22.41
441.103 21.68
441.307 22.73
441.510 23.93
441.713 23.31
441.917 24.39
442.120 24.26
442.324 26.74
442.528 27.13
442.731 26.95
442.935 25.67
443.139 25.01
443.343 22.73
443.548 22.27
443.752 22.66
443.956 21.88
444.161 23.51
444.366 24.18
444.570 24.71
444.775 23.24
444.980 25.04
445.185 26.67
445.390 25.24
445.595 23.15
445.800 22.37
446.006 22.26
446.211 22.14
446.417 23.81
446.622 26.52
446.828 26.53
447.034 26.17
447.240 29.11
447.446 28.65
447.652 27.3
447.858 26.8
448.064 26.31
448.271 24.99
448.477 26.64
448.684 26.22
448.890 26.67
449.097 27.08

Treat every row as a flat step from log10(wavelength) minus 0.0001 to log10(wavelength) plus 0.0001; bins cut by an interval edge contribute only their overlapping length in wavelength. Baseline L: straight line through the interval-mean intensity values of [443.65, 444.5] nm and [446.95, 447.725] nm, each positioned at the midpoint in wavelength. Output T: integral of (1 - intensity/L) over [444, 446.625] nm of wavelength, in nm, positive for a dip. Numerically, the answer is 0.10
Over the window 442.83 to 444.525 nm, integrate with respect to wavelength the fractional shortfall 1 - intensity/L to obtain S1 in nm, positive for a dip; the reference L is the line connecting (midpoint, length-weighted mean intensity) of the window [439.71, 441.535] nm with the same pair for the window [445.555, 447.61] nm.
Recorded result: 0.01 nm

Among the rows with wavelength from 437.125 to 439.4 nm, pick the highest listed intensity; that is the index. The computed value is 23.52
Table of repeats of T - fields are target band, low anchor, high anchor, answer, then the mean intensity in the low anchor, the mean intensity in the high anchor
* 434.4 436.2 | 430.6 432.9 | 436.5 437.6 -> -0.057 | 18.6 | 23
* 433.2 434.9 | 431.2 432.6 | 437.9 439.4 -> -0.044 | 20.9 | 20.7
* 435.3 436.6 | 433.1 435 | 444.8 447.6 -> -0.038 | 21.5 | 25.2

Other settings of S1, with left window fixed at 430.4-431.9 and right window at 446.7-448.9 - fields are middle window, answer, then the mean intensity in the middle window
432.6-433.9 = -0.171 nm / 20.5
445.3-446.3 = 0.102 nm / 23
